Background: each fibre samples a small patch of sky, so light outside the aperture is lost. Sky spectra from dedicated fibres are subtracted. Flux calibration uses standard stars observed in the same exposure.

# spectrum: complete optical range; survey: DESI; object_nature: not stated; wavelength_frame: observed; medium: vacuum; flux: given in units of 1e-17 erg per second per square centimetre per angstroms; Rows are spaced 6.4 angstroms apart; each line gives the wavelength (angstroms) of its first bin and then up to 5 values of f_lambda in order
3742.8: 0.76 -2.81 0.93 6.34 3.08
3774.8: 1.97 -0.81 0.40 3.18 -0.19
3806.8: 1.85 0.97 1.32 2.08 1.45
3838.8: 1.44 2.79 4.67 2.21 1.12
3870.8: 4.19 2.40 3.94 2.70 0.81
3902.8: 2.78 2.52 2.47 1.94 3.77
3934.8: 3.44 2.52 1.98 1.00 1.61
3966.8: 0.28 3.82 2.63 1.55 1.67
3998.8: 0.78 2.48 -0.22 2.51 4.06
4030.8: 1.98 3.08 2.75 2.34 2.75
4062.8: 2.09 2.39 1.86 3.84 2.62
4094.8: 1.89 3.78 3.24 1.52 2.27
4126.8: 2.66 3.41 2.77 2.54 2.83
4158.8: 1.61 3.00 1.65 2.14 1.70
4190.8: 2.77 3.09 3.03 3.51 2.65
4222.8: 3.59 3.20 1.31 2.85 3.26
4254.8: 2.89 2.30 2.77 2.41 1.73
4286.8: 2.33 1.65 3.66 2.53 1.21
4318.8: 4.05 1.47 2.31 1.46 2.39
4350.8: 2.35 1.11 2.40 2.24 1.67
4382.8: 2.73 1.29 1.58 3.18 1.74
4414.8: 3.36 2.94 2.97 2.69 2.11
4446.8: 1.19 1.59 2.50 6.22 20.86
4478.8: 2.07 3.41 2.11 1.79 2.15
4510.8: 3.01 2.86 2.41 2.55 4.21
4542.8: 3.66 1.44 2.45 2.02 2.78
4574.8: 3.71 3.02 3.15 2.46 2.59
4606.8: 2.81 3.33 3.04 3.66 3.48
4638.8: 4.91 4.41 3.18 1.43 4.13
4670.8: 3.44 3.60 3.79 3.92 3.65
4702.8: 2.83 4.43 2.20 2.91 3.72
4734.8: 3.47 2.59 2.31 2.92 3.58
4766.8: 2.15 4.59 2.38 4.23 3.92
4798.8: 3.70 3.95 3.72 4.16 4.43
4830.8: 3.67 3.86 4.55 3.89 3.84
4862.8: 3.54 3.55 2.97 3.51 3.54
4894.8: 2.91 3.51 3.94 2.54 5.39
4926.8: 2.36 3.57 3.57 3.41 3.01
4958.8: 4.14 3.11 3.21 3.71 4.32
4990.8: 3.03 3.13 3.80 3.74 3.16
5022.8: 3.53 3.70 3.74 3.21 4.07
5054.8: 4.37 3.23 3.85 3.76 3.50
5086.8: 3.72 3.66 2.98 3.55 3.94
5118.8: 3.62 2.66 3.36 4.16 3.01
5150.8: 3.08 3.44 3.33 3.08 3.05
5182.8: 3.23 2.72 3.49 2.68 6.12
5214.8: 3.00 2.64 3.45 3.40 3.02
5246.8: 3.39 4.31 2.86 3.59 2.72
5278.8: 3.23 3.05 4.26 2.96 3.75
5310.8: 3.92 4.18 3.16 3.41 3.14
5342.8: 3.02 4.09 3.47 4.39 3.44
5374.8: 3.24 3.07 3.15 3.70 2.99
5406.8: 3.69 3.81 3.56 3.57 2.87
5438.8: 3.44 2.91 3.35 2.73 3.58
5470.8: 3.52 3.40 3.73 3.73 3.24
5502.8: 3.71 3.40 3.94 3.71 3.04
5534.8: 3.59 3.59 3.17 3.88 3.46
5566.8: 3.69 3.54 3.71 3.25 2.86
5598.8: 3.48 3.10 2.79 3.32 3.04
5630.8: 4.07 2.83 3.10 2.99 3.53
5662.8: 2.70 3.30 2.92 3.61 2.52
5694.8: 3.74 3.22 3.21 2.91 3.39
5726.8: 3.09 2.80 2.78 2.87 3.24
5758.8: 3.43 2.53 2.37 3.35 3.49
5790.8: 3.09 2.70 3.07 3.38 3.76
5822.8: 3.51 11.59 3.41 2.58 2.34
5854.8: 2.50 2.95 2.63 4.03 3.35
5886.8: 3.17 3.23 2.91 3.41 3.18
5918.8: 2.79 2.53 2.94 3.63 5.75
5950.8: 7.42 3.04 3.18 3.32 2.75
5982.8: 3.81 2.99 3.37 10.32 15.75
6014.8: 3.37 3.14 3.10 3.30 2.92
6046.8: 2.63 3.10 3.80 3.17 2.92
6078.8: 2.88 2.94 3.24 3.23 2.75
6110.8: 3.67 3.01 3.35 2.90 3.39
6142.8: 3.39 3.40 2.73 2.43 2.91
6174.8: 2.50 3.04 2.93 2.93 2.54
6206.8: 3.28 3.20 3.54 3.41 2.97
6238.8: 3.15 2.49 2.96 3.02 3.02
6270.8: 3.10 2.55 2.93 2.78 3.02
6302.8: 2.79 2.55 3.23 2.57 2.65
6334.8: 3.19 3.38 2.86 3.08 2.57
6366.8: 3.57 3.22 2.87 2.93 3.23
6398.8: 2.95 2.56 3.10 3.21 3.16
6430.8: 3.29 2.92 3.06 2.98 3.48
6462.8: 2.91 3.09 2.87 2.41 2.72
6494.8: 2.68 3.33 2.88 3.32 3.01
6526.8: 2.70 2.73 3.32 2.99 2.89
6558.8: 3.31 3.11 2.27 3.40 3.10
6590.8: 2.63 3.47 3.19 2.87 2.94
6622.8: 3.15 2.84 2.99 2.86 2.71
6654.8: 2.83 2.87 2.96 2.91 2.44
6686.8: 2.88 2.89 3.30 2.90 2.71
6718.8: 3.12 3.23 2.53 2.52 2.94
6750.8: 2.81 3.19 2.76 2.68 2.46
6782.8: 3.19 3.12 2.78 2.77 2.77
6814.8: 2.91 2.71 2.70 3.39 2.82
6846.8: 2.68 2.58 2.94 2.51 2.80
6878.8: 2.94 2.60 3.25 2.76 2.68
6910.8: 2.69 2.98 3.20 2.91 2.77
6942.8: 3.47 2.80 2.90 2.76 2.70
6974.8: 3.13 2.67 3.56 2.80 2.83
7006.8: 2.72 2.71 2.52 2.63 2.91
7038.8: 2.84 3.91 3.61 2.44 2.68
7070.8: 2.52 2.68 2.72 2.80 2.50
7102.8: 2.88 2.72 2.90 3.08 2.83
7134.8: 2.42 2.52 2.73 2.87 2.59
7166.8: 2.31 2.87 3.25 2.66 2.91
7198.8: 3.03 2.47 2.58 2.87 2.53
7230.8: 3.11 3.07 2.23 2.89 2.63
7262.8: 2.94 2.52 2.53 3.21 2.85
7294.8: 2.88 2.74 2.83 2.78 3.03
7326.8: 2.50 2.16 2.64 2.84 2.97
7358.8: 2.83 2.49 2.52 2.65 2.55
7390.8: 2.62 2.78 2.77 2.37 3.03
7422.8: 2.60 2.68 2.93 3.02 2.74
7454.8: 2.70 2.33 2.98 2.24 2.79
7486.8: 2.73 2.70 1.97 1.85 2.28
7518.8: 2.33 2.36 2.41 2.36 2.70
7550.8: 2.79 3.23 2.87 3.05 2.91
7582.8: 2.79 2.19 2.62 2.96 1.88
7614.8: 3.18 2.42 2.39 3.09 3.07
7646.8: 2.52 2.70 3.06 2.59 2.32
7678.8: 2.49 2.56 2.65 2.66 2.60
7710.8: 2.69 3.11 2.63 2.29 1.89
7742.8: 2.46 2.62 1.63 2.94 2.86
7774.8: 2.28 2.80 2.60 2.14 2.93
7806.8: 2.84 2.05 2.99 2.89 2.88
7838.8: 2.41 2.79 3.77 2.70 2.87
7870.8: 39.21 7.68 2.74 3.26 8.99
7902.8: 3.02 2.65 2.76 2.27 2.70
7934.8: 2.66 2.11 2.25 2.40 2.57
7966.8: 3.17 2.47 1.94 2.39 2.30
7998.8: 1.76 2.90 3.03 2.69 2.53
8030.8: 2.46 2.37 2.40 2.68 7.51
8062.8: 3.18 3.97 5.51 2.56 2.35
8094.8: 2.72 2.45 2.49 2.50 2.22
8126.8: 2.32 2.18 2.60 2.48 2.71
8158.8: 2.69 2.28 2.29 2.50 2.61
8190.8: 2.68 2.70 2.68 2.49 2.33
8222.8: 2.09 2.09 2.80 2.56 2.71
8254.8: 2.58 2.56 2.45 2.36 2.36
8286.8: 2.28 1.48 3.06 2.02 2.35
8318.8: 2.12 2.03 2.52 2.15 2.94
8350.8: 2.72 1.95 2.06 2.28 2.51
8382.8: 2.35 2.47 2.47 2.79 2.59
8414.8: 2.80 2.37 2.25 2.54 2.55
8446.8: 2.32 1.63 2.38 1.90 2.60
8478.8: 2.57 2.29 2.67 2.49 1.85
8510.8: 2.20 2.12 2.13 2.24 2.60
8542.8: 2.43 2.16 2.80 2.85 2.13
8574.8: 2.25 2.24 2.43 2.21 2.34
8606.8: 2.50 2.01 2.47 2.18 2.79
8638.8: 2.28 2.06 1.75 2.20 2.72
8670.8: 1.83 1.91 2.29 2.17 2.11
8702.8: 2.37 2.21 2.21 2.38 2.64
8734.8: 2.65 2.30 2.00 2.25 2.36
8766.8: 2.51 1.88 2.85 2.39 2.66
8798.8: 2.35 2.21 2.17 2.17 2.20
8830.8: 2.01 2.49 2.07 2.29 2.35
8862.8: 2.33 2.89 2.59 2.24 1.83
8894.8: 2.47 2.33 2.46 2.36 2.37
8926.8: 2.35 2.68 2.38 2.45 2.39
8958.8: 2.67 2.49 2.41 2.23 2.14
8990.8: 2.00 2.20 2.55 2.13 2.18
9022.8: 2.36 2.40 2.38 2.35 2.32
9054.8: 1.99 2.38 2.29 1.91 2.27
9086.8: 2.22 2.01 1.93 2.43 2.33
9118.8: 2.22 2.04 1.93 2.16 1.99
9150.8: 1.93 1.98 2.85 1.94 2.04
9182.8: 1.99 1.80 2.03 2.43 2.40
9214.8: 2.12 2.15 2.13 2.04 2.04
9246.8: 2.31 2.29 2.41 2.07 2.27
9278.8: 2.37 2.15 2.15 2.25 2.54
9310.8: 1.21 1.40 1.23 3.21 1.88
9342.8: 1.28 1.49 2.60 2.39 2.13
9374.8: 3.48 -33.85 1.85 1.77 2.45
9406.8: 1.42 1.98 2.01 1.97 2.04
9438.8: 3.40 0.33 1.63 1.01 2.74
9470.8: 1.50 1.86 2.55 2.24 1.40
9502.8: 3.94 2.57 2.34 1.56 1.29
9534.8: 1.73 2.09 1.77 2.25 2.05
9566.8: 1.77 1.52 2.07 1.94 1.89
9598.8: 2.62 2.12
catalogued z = 0.20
